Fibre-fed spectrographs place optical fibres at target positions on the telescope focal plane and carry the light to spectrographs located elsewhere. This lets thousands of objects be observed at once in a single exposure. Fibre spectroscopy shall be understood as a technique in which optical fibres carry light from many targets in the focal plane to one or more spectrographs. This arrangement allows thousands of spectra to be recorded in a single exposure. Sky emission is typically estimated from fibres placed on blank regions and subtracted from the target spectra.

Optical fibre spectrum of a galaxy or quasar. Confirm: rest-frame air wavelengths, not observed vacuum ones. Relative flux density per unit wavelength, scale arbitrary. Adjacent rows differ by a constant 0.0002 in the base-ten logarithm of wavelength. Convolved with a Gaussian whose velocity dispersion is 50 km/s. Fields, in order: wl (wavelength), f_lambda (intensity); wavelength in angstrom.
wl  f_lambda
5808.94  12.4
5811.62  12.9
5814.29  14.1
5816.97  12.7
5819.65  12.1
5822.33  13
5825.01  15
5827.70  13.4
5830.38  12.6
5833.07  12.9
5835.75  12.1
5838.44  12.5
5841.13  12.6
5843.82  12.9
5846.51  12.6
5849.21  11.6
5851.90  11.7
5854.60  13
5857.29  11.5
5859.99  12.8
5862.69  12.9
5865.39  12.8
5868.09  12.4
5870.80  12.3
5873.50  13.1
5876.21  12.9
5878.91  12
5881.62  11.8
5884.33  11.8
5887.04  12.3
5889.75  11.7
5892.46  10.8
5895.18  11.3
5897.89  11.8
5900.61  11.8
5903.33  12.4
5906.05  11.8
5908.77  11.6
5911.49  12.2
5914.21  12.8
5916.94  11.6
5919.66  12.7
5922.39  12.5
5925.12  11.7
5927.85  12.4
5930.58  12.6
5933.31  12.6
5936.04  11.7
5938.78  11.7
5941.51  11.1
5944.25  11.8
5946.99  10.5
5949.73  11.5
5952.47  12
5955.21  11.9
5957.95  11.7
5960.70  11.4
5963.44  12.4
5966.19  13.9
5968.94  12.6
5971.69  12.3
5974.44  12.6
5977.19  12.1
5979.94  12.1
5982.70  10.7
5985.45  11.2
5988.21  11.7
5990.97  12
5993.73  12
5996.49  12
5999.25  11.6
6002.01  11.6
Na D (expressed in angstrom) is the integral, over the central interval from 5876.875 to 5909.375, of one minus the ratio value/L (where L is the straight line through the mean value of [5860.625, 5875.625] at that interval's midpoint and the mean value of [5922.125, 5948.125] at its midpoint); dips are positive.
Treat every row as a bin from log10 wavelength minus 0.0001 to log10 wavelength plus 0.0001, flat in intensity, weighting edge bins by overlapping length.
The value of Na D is 1.6 angstrom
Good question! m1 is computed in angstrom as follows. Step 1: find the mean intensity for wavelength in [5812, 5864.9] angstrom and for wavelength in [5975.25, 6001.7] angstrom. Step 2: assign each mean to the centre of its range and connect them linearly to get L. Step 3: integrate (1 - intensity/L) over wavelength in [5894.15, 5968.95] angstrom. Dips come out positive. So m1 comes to 0.7 angstrom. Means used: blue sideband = 12.7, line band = 12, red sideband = 11.7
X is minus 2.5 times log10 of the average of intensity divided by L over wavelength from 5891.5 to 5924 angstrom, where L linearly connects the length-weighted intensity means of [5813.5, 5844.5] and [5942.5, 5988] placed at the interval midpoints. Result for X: 0.04 mag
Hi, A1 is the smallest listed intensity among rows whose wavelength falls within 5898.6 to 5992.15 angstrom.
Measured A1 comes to 10.5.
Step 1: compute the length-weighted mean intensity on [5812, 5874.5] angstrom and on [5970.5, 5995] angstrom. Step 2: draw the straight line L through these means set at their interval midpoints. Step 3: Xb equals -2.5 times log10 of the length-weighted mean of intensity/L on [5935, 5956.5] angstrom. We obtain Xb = 0.05 mag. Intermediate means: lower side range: 12.7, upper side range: 11.9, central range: 11.5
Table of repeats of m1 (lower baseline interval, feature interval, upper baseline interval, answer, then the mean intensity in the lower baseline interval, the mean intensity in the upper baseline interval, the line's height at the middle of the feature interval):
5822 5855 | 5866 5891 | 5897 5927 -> 0.2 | 12.7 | 12.1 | 12.4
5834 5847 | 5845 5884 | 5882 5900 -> -0.8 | 12.6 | 11.6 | 12.1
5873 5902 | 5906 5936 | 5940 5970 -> -0.8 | 11.9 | 11.9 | 11.9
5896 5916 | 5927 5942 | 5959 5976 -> 0.2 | 12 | 12.5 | 12.3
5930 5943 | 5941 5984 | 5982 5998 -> -0.6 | 11.9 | 11.6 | 11.8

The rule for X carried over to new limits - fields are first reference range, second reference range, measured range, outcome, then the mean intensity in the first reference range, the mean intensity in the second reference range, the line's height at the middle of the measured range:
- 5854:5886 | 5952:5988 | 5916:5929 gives 0.00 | 12.4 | 12.1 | 12.2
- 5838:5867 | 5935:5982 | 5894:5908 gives 0.04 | 12.4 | 11.9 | 12.2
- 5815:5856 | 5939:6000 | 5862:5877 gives -0.02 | 12.7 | 11.9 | 12.5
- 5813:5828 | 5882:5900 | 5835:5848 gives 0.03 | 13.4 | 11.6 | 12.9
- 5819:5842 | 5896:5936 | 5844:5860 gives 0.05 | 12.9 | 12.2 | 12.7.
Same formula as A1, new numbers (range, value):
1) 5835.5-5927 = 10.8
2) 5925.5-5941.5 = 11.7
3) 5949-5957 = 11.5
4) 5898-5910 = 11.6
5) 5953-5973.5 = 11.4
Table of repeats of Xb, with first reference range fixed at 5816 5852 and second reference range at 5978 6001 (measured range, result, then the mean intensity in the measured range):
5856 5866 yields 0.005 mag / 12.5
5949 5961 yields 0.016 mag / 11.7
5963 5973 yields -0.089 mag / 12.8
